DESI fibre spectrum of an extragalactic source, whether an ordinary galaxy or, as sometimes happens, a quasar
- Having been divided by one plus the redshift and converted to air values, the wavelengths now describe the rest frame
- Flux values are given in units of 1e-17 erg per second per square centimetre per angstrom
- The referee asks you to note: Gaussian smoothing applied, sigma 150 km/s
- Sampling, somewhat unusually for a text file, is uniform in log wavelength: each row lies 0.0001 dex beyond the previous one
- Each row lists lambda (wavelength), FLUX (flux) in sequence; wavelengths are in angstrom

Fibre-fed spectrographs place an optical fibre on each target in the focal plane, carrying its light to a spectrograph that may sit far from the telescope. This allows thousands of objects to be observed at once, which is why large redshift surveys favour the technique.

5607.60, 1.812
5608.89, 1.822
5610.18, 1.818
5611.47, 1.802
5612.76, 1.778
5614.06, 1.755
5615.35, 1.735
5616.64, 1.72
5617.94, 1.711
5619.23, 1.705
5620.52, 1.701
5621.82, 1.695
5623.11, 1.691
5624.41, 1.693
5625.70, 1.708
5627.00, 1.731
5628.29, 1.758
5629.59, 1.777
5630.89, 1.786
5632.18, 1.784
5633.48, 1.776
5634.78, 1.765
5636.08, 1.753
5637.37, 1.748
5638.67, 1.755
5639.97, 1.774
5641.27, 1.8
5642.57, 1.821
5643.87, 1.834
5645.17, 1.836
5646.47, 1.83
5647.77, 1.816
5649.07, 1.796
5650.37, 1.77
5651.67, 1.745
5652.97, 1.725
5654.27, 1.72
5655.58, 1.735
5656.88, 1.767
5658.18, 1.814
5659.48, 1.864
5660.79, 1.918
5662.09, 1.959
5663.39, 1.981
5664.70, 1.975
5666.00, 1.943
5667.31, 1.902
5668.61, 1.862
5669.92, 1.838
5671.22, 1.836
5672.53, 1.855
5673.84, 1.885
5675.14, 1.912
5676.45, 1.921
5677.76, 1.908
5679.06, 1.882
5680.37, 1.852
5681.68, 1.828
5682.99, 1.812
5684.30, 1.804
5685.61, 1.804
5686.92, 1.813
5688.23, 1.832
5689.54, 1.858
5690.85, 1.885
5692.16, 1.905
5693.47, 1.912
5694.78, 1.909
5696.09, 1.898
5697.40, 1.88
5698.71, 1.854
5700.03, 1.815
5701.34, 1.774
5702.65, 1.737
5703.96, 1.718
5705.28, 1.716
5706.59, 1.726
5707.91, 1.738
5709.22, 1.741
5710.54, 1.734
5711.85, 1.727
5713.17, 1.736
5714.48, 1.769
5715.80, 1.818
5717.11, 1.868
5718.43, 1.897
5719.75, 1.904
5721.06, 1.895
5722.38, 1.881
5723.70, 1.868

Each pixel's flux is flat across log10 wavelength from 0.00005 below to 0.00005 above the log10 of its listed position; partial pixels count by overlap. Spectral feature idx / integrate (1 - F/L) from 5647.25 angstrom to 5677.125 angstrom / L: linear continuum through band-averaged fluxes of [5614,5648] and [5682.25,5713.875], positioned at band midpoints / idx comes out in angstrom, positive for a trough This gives -1.2 angstrom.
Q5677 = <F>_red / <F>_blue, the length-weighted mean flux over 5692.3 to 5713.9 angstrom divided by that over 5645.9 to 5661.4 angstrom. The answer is 1.0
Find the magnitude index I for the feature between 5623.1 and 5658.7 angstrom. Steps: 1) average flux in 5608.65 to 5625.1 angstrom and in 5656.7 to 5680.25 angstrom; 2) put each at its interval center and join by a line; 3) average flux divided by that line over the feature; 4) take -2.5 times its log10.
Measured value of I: 0.02 mag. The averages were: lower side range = 1.74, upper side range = 1.89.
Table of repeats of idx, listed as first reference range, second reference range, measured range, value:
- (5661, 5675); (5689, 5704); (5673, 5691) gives 0.22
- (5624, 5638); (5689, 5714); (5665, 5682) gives -0.93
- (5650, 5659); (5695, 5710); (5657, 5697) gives -2.44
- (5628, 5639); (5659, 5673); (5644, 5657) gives 0.43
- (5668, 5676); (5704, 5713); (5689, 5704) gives -0.65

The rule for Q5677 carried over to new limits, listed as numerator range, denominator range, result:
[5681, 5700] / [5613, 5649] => 1.05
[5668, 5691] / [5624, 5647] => 1.04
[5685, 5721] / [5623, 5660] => 1.02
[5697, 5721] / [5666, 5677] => 0.95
